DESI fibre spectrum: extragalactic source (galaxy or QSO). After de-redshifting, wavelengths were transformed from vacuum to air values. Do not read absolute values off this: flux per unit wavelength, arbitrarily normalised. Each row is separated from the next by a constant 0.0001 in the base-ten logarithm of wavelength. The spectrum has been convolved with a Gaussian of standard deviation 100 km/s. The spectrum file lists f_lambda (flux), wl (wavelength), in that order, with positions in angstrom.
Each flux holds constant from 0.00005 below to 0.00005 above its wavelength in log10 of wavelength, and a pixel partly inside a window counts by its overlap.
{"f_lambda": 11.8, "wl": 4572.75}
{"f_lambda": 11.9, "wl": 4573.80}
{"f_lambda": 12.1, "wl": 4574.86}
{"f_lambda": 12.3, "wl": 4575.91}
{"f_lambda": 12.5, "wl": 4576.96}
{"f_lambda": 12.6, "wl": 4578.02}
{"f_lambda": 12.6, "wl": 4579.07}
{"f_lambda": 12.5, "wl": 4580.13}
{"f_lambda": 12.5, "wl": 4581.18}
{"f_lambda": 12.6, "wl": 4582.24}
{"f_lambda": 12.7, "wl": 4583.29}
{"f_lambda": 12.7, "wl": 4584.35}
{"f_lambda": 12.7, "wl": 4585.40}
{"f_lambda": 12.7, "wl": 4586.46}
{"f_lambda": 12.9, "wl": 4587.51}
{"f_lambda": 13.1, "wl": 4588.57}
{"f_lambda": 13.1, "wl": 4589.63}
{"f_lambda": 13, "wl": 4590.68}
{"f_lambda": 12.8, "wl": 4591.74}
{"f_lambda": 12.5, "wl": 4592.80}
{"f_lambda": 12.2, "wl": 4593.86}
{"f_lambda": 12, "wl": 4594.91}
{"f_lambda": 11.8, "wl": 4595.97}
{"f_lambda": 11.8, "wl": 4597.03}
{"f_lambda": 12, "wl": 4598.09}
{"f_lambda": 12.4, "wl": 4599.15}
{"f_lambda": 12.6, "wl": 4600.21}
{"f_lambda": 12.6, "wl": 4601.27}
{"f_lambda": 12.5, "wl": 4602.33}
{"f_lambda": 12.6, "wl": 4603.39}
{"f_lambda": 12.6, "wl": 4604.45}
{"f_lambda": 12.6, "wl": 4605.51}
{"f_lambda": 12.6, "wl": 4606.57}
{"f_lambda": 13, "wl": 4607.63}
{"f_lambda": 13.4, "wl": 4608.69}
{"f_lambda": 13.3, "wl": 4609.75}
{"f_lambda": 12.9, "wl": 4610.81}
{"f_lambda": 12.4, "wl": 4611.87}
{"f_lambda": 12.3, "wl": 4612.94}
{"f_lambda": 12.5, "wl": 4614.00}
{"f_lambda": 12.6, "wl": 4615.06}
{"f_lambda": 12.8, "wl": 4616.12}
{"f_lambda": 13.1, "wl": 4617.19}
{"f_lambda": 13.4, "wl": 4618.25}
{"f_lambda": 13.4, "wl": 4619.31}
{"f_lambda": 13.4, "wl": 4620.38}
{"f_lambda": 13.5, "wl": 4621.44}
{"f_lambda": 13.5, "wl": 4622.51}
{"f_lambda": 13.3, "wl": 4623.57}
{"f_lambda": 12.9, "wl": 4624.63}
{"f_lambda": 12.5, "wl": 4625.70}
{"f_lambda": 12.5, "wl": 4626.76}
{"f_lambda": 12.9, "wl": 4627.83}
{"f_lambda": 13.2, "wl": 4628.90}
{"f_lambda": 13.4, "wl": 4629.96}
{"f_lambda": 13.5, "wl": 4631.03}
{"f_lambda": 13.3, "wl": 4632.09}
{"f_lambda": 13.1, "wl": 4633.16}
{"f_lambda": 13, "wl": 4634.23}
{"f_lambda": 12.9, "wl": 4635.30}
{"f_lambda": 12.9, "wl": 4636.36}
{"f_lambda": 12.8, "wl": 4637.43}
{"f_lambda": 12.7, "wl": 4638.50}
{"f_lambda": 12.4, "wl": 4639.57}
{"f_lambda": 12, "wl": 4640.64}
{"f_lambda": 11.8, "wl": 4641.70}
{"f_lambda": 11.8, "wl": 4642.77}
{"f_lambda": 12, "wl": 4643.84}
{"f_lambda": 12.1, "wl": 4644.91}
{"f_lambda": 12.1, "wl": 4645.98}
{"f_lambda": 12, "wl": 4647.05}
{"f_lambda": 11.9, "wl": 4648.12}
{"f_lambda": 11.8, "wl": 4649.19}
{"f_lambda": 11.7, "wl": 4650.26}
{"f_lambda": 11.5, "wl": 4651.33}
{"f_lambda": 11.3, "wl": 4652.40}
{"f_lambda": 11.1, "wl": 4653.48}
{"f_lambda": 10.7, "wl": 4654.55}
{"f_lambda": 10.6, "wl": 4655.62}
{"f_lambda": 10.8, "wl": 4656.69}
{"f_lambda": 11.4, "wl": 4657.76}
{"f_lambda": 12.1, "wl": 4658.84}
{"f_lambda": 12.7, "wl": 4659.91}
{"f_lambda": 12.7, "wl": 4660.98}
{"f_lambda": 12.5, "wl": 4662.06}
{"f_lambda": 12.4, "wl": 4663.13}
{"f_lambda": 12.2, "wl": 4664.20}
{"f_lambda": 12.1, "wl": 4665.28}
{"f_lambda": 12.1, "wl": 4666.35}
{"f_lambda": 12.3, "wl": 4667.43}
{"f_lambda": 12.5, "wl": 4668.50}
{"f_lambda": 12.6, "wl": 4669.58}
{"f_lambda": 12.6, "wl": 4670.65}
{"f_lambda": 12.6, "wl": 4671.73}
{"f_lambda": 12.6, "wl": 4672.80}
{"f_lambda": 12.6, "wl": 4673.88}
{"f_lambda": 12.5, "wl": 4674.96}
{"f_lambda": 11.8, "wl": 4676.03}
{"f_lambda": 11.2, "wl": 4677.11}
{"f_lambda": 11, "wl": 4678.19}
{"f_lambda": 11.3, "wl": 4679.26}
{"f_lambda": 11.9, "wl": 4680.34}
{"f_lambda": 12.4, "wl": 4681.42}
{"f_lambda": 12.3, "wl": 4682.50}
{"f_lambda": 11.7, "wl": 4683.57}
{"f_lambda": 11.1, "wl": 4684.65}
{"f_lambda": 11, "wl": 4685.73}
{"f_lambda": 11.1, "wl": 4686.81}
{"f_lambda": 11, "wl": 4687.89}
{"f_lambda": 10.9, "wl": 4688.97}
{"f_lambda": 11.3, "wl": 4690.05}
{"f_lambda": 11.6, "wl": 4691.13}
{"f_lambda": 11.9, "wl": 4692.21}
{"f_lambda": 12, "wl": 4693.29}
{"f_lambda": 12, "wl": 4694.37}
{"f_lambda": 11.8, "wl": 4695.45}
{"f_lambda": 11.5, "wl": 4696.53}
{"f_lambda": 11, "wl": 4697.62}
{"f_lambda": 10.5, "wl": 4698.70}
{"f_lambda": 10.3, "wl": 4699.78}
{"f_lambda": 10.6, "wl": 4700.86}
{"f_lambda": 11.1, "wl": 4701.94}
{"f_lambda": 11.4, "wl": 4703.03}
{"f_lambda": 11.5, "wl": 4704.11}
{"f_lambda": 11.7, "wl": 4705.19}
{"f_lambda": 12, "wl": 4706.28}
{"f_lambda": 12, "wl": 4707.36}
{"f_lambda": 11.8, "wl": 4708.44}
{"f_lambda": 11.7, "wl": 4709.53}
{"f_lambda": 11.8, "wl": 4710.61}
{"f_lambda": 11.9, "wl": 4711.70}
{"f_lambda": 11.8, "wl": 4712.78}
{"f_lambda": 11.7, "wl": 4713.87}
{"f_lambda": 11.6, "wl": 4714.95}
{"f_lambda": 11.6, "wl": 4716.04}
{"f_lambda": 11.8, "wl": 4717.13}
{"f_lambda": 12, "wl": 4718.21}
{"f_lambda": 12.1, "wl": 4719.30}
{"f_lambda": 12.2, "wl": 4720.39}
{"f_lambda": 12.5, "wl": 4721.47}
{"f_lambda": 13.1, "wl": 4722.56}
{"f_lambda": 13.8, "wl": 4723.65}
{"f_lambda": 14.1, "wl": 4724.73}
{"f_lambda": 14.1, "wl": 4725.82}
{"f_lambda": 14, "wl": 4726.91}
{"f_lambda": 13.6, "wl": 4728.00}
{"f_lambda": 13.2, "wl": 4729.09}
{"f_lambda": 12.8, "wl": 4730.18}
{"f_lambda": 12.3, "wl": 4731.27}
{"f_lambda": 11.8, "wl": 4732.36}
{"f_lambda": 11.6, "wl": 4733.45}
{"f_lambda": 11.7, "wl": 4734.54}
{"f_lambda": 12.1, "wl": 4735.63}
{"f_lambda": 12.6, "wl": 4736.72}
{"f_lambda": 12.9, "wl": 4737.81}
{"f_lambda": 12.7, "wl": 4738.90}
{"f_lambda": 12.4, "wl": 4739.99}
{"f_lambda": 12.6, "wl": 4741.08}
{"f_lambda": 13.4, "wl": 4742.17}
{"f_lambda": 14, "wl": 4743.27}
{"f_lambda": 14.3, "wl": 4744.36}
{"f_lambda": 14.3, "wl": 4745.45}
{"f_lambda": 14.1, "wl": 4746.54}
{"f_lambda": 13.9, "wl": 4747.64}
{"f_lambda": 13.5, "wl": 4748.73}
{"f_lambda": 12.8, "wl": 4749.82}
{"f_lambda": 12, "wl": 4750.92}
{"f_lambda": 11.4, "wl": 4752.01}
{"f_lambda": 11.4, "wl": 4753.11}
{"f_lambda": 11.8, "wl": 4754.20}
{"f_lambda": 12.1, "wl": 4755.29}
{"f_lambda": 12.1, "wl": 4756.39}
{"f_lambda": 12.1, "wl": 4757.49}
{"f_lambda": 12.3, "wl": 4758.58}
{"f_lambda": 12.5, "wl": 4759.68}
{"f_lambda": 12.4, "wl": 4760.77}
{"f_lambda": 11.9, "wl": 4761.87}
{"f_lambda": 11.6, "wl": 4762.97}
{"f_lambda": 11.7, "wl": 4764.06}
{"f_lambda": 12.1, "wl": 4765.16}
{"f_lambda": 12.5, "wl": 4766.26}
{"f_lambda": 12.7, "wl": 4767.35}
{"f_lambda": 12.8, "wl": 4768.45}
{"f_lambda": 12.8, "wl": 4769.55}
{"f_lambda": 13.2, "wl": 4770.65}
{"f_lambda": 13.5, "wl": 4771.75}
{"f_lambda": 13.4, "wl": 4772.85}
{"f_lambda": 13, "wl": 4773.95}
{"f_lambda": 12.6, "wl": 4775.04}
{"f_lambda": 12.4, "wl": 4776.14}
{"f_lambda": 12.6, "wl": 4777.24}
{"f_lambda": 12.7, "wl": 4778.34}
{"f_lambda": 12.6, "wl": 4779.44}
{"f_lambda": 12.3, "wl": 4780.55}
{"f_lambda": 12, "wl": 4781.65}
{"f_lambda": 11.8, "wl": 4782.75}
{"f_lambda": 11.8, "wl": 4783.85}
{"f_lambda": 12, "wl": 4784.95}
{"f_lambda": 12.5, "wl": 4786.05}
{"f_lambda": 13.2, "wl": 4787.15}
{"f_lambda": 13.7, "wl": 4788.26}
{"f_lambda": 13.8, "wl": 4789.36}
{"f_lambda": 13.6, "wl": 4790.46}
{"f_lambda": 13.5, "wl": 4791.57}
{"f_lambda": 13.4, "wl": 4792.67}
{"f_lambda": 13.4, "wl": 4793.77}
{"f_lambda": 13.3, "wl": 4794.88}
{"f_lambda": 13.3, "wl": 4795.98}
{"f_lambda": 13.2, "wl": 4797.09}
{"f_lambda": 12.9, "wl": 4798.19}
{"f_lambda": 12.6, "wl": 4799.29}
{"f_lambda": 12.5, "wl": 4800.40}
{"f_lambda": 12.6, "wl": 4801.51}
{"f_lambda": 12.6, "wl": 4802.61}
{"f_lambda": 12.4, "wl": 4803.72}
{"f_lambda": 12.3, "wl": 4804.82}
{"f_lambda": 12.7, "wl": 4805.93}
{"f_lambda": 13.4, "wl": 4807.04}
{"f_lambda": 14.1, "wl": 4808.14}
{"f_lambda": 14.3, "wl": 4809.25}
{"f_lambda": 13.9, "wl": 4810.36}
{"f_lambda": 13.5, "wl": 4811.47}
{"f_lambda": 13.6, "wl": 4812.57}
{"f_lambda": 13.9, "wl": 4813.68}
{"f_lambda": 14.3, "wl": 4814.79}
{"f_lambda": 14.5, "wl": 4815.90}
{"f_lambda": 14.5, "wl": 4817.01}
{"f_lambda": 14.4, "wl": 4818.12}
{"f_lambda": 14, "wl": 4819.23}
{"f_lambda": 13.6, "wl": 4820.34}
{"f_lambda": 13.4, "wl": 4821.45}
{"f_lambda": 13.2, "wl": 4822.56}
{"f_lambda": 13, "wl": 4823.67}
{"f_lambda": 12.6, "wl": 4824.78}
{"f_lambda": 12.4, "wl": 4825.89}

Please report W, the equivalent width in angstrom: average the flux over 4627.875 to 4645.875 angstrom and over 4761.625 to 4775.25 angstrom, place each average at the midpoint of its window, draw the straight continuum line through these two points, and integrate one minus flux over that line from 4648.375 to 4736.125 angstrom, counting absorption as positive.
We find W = 5.1 angstrom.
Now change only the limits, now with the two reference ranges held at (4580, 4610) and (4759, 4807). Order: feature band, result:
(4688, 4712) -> 2.3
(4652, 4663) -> 0.9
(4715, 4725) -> 0.2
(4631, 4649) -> 0.3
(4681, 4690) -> 0.9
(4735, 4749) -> -0.6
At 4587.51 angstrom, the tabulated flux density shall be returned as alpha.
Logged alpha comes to 12.9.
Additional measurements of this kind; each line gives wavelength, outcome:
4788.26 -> 13.7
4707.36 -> 12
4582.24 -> 12.6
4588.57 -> 13.1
